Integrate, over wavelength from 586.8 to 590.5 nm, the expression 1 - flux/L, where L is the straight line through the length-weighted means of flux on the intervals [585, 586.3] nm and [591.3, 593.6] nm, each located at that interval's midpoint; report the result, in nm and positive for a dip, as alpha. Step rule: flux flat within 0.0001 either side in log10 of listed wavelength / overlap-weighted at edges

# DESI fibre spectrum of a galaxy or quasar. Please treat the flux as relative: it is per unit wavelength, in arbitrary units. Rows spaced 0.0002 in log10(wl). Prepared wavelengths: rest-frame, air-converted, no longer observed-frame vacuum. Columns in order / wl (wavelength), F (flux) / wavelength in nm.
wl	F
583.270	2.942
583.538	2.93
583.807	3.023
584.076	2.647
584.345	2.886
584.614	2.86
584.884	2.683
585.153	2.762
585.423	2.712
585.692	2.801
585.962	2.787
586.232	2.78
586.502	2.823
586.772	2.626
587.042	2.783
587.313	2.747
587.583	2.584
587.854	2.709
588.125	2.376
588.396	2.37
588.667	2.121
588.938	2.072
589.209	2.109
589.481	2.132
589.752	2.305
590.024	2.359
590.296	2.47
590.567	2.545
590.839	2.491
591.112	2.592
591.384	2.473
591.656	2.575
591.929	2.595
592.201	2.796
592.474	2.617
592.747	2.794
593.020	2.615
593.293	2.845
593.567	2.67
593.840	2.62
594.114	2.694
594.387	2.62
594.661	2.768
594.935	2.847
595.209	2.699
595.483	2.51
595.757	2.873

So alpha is 0.435 nm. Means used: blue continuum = 2.77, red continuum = 2.67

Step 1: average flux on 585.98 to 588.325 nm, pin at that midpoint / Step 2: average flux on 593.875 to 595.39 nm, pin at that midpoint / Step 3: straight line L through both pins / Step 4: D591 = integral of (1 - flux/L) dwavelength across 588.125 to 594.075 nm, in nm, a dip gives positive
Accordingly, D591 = 0.46 nm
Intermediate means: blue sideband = 2.67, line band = 2.49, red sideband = 2.71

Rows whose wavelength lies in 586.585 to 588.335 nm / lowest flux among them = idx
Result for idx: 2.376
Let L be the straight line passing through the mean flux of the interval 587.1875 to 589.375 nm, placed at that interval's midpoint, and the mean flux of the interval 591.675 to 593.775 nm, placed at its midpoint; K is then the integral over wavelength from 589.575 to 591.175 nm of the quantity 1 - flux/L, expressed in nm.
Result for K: 0.05 nm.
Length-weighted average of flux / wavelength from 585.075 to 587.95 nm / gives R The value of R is 2.74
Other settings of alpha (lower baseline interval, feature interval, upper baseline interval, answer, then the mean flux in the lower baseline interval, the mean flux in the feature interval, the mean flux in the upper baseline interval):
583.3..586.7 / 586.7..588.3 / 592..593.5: 0.09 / 2.81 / 2.63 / 2.72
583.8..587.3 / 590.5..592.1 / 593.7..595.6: 0.10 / 2.77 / 2.55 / 2.68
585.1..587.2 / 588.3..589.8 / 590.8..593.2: 0.29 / 2.76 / 2.17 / 2.63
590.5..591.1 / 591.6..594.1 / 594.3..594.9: -0.05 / 2.53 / 2.68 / 2.72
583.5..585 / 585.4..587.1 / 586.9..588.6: -0.05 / 2.83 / 2.76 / 2.58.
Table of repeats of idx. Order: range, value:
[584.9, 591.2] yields 2.072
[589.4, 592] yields 2.132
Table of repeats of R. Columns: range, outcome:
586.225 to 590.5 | 2.45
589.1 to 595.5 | 2.58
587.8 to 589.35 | 2.27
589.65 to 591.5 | 2.46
